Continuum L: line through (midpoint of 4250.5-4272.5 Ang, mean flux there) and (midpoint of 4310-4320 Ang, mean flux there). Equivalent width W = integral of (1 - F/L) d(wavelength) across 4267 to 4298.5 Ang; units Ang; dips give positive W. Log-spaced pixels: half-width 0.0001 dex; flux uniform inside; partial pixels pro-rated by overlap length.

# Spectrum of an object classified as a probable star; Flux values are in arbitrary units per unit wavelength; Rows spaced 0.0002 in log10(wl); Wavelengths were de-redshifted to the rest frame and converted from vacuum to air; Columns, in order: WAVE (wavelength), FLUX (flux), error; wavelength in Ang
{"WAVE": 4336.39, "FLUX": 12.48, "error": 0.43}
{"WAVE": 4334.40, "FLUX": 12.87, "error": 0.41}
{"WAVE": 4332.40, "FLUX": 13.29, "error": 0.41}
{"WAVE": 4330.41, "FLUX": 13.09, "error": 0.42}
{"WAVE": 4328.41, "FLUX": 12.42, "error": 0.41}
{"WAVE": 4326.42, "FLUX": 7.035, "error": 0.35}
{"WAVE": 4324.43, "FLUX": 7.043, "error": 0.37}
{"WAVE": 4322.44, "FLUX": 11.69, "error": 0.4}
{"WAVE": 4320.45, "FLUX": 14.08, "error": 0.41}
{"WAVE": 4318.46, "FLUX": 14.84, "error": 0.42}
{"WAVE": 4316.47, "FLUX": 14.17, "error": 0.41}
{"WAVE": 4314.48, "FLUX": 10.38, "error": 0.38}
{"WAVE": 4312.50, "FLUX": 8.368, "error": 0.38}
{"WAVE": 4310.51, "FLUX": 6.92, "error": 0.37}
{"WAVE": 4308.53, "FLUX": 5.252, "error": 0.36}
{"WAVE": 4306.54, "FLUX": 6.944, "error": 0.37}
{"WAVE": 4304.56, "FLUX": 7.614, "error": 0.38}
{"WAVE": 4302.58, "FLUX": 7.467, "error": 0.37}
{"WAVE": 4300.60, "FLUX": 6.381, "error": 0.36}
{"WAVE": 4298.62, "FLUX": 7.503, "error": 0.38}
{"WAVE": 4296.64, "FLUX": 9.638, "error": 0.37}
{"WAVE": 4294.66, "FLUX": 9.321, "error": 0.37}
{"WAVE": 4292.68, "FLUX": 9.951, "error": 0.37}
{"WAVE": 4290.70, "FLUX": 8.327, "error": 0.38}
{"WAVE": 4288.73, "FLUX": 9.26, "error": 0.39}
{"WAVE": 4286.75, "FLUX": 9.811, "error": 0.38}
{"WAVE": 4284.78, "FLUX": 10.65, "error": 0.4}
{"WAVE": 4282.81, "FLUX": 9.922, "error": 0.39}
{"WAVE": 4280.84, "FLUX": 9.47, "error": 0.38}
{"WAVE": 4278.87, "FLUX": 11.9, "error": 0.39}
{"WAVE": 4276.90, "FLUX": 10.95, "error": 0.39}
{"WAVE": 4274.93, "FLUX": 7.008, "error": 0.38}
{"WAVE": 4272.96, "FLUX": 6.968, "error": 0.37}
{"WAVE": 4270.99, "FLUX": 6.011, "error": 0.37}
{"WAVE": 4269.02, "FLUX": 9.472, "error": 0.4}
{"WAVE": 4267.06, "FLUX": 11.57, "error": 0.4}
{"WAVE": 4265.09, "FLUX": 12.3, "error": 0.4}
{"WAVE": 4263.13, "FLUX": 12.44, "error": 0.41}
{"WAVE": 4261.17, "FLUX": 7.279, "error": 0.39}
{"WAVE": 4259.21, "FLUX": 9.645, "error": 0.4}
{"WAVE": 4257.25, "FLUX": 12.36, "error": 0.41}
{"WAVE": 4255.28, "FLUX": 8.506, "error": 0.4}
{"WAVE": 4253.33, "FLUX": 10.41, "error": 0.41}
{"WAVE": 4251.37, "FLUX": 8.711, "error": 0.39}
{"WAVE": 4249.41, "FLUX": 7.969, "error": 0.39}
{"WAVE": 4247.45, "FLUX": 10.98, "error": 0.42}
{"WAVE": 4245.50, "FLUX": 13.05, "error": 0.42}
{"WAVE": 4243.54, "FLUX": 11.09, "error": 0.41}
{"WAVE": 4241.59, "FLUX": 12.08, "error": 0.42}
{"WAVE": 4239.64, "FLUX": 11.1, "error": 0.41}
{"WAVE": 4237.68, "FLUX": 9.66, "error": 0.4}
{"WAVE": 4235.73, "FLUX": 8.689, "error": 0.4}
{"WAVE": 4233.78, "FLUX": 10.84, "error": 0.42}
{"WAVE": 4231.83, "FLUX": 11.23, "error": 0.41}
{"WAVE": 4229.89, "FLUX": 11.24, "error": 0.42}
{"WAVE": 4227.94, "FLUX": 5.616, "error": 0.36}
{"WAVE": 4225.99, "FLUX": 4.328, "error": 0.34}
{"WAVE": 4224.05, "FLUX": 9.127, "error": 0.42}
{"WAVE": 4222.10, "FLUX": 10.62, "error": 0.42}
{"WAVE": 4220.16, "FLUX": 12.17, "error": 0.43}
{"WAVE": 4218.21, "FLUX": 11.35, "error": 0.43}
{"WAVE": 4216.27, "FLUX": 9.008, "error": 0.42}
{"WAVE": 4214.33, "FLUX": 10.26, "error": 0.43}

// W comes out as 3.4 Ang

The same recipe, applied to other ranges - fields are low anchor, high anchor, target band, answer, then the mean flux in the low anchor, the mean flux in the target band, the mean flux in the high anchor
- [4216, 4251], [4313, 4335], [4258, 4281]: 2.4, 10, 9.62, 11.8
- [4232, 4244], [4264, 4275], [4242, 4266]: -1.5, 10.6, 10.4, 9.08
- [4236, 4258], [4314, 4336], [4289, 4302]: 3.3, 10.5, 8.53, 12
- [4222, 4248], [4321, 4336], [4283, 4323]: 5.4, 9.94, 9.42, 11.2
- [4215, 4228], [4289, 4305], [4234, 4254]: -3.3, 9.15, 10.4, 8.34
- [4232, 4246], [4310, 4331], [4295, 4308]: 4.0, 10.9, 7.59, 11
